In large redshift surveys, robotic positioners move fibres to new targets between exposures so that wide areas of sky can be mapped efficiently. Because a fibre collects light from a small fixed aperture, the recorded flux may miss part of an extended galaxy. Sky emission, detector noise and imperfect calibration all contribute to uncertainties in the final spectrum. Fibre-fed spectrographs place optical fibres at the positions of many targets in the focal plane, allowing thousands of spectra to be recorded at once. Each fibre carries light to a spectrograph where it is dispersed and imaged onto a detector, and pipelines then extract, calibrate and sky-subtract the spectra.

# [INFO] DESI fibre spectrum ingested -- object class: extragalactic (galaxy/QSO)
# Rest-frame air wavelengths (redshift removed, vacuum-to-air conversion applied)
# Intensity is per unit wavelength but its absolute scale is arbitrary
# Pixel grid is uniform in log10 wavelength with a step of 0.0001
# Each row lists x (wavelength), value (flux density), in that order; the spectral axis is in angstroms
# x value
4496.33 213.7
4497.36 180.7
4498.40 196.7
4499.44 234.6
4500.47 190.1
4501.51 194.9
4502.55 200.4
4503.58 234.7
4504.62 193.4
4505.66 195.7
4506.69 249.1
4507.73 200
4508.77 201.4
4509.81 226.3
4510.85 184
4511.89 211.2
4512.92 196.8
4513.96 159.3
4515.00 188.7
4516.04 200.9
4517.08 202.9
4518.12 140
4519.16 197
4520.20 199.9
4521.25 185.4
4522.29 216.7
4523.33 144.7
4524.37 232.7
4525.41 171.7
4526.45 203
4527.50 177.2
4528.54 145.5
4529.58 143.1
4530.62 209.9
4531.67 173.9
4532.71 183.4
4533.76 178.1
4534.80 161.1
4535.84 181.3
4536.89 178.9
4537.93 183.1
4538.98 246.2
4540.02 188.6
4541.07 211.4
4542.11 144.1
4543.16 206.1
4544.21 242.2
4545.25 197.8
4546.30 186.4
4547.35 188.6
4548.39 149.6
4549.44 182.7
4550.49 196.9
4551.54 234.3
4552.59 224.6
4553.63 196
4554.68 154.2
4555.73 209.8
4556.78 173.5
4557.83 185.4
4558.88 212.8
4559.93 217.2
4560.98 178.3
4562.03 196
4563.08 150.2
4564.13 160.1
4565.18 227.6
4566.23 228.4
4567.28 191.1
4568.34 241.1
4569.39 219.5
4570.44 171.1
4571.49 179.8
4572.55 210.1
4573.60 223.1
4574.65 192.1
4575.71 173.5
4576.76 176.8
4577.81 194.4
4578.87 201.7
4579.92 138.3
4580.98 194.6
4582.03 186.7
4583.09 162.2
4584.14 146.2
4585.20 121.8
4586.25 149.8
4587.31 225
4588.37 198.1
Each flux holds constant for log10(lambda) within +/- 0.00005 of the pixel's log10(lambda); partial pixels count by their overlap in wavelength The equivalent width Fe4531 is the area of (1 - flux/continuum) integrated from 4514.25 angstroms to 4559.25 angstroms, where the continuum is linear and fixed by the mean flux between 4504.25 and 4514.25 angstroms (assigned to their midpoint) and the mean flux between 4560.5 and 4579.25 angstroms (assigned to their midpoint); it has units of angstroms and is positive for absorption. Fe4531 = 2.4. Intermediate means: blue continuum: 203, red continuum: 195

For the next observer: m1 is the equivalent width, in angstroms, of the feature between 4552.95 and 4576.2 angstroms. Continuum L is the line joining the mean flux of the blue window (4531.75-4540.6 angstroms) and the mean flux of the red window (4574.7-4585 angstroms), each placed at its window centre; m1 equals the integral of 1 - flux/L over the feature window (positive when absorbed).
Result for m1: -2.2 angstroms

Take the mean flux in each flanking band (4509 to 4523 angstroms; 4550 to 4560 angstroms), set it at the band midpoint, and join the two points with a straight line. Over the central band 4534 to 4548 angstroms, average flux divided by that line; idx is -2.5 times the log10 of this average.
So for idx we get 0.02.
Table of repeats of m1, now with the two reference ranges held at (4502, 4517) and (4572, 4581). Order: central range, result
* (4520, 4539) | 1.5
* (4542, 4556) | 0.0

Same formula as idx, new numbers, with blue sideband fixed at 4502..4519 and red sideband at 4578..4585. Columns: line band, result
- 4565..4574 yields -0.19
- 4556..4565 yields -0.05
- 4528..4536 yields 0.11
